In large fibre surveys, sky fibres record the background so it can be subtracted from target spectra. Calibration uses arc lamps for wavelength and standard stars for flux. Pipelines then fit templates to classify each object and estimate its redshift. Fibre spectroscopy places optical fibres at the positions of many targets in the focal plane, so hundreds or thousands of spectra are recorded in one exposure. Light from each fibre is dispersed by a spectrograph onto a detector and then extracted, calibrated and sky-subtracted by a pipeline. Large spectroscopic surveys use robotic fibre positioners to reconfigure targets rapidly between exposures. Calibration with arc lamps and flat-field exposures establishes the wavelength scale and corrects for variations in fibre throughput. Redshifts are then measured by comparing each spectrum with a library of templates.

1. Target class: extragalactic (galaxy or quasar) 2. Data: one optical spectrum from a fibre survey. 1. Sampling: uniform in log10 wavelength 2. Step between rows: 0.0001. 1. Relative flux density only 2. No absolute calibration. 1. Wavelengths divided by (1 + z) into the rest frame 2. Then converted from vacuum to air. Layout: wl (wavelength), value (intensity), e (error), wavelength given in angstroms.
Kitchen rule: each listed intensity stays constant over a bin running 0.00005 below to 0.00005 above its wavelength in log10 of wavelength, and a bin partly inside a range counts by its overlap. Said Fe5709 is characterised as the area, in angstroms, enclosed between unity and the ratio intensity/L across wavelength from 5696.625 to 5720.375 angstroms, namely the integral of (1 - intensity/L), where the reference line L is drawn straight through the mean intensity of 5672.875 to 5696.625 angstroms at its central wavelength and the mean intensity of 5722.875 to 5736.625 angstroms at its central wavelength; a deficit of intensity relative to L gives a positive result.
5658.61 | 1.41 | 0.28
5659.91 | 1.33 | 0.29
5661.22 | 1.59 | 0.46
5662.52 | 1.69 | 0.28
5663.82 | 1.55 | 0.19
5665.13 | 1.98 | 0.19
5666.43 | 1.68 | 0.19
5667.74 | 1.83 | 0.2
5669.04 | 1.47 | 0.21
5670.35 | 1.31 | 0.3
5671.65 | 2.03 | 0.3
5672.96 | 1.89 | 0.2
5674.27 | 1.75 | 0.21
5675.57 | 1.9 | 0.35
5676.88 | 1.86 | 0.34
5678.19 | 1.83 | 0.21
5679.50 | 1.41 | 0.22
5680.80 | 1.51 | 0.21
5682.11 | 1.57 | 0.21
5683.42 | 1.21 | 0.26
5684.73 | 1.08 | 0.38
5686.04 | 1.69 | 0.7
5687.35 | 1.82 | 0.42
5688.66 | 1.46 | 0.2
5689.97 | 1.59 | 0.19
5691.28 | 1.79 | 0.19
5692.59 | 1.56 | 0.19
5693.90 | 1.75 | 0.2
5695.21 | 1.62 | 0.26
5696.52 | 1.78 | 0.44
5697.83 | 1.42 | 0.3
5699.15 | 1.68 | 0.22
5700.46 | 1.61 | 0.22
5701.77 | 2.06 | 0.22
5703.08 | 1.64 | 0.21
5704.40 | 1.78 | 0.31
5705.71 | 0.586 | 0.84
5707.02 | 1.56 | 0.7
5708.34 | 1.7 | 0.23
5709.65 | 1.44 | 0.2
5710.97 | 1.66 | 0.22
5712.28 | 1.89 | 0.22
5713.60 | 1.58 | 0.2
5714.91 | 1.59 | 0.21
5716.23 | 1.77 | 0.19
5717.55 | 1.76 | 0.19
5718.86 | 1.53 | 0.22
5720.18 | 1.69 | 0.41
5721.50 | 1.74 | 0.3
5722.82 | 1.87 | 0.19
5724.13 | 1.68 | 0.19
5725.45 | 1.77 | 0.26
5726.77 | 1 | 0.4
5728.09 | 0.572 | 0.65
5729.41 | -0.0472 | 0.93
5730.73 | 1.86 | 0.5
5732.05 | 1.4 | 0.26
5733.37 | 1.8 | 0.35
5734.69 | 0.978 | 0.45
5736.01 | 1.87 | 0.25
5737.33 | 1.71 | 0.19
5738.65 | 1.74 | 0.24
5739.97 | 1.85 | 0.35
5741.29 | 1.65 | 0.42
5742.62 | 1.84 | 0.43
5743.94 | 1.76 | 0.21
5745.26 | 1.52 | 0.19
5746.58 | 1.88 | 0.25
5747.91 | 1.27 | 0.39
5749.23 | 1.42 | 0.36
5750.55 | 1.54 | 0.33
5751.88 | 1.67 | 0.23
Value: -2.5 angstroms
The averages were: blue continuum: 1.63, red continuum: 1.31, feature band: 1.61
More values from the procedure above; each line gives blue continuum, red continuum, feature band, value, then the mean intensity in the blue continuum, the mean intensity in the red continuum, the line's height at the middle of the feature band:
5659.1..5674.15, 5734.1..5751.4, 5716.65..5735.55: 2.6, 1.67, 1.62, 1.63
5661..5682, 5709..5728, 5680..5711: 1.7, 1.7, 1.61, 1.66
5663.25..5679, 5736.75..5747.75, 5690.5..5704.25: 0.4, 1.75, 1.72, 1.74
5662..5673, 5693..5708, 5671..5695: 0.0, 1.71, 1.59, 1.65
